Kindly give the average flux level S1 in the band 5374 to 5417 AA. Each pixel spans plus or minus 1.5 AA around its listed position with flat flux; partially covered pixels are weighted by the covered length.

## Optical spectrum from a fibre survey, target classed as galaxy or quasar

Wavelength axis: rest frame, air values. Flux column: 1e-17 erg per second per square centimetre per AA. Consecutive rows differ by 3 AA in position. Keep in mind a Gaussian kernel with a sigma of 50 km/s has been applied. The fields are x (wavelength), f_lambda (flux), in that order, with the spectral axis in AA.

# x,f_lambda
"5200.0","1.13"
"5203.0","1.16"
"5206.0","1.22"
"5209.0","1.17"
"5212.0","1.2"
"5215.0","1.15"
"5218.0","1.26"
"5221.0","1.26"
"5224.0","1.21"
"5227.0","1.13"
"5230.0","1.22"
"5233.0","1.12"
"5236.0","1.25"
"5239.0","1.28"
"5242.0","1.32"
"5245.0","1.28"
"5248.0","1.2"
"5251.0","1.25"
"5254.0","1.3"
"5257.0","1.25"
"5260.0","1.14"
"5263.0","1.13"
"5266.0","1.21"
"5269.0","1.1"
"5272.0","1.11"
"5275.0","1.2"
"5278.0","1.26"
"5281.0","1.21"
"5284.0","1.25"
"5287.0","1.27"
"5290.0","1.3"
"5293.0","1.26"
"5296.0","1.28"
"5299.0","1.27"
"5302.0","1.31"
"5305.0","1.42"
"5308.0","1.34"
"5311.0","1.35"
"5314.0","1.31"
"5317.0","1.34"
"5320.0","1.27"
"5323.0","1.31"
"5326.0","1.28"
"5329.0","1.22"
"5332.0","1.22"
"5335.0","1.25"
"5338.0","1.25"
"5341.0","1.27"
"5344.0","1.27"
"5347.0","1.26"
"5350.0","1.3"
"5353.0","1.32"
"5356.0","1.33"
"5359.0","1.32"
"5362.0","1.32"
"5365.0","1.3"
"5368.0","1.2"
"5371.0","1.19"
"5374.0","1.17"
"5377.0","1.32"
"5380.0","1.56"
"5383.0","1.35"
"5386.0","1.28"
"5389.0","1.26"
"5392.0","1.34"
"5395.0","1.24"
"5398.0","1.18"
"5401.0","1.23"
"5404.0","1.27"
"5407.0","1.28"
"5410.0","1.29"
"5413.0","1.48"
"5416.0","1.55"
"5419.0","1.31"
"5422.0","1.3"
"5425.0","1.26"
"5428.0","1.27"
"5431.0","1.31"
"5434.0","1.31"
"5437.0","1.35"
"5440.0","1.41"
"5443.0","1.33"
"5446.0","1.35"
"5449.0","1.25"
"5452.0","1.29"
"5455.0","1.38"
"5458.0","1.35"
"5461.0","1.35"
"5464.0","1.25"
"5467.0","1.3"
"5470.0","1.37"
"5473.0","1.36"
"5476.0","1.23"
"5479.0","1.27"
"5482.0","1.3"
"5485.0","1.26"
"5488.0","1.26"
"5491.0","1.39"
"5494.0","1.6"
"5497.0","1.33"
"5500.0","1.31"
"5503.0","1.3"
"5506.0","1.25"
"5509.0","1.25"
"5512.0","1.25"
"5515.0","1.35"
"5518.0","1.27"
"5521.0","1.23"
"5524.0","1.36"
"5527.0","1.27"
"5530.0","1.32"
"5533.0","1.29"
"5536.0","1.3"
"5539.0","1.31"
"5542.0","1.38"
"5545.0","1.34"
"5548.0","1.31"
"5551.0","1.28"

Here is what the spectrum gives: 1.32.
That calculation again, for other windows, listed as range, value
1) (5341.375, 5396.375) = 1.3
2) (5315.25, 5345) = 1.27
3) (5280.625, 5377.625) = 1.28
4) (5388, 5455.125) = 1.31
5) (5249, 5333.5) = 1.26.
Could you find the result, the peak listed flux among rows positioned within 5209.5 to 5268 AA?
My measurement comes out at 1.32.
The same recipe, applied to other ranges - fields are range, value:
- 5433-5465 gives 1.41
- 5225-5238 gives 1.25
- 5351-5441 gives 1.56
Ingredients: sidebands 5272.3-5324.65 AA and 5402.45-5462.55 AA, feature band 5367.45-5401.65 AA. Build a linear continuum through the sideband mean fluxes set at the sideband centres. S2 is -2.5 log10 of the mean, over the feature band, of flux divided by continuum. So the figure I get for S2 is 0.03 mag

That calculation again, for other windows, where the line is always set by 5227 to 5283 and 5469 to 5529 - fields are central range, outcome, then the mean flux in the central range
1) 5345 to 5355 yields -0.038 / 1.29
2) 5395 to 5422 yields -0.037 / 1.32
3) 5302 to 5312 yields -0.109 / 1.36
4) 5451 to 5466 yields -0.025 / 1.32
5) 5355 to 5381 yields -0.033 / 1.3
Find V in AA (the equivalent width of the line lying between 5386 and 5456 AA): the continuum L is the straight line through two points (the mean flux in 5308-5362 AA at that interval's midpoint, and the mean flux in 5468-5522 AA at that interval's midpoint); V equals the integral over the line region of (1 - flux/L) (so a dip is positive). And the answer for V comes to -0.7 AA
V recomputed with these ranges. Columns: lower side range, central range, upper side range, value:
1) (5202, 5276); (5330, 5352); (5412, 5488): 0.0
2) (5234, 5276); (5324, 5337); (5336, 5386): 0.3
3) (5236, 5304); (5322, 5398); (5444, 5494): -0.5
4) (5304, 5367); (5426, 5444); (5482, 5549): -0.3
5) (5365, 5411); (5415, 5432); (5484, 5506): -0.4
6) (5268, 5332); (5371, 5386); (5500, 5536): -0.6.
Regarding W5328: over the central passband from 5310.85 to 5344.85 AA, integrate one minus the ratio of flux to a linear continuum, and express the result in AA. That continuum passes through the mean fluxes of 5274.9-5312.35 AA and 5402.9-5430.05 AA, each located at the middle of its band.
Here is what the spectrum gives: 0.7 AA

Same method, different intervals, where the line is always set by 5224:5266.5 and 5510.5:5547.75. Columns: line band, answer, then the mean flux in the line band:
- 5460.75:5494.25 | -0.7 AA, 1.32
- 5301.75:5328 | -1.8 AA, 1.32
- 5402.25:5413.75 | -0.4 AA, 1.32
